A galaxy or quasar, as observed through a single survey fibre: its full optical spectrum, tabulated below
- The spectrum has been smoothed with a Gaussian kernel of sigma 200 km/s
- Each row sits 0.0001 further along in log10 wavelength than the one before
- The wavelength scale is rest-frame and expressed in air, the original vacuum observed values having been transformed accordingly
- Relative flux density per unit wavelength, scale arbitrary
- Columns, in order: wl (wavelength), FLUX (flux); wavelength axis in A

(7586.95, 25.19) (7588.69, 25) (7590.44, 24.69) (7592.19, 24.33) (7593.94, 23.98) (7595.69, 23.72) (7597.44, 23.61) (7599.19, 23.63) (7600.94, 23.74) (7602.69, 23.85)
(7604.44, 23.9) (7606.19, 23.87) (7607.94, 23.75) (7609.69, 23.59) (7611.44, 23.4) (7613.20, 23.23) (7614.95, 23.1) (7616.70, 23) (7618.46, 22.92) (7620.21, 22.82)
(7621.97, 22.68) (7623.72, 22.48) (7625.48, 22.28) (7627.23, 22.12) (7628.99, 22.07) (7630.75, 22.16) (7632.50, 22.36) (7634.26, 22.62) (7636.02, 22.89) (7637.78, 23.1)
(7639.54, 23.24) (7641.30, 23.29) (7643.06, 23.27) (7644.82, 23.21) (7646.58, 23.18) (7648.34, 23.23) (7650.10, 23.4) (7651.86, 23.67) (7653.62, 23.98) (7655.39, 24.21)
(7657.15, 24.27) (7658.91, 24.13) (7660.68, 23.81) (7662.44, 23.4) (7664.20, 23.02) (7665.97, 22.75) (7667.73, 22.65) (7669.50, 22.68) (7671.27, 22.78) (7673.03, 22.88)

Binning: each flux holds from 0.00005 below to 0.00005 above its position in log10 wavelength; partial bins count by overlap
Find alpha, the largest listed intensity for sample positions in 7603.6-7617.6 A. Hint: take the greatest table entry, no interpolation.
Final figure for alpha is 23.9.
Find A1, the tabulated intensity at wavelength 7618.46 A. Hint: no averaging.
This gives 22.92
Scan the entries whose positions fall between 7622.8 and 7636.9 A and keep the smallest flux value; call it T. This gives 22.07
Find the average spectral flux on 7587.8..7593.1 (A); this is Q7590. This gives 24.7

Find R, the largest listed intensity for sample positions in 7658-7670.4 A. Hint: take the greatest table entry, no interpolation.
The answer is 24.13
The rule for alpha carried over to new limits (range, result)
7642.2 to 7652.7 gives 23.67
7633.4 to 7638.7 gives 23.1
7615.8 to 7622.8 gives 23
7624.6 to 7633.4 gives 22.36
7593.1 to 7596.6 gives 23.98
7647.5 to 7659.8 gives 24.27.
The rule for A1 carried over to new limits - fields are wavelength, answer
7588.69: 25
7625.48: 22.28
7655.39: 24.21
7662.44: 23.4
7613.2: 23.23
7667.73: 22.65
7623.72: 22.48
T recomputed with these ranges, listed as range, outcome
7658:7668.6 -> 22.65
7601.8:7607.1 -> 23.85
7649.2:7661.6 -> 23.4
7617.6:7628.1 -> 22.12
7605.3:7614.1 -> 23.23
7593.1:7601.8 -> 23.61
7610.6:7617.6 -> 23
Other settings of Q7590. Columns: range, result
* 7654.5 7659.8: 24.2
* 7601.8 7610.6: 23.8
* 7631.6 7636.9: 22.6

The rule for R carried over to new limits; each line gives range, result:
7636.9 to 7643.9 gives 23.29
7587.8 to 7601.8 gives 25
